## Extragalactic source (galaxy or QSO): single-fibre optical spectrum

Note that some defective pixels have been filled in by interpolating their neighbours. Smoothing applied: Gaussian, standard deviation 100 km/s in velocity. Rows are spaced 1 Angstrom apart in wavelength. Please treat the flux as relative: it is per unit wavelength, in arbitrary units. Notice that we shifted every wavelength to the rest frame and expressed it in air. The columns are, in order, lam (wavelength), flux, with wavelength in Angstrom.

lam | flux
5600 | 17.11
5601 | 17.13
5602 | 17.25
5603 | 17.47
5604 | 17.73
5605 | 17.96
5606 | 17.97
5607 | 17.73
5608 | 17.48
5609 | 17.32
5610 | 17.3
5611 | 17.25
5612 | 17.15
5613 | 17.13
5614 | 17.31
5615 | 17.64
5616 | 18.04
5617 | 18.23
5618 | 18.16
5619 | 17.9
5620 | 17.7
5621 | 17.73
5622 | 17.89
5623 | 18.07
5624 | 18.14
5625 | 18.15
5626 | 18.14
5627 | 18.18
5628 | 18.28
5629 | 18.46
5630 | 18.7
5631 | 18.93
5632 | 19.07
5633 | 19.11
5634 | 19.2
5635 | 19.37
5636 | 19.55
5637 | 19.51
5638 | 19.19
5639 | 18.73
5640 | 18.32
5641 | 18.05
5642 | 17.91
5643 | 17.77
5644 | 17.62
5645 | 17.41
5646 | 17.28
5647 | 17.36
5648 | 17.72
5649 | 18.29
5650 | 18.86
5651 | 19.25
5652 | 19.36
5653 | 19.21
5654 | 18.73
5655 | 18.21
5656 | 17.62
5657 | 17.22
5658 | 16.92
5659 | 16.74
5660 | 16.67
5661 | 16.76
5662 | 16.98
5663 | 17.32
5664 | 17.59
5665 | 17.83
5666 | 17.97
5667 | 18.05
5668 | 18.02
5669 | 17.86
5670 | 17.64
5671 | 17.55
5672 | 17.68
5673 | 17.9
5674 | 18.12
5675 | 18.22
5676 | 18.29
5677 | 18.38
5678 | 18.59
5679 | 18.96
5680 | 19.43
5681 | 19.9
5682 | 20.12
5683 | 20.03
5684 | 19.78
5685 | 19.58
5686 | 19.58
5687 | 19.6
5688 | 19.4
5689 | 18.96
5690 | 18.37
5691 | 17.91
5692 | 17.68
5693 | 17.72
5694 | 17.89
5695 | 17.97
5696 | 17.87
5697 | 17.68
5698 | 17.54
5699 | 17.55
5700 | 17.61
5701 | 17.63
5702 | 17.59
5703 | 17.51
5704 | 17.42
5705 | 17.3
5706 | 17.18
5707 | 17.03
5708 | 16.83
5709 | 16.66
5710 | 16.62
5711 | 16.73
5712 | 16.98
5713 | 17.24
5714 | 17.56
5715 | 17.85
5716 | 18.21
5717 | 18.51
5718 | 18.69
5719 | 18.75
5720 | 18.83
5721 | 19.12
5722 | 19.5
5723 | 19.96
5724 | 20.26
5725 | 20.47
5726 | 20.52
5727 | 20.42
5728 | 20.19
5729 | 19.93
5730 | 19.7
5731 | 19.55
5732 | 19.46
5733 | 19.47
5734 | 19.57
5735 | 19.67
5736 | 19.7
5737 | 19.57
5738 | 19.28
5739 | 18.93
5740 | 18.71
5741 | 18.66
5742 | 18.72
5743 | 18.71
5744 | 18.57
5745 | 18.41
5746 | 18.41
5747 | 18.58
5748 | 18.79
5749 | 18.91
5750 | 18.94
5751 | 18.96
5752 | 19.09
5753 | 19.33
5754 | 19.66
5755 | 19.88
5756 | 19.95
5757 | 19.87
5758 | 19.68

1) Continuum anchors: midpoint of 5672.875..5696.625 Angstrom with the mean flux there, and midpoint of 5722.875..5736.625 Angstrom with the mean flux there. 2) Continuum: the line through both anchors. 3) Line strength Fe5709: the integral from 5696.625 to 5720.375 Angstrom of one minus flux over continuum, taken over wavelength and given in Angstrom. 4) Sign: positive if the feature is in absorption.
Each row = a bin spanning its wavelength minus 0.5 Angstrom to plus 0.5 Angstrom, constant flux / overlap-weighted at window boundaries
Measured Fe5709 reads 2.2 Angstrom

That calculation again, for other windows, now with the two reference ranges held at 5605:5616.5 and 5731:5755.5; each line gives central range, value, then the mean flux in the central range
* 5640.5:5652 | -0.1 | 18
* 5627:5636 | -0.6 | 18.9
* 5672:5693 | -0.6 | 18.9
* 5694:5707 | 0.7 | 17.6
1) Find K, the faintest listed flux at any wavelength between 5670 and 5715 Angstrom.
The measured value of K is 16.62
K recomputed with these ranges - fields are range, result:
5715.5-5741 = 18.21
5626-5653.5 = 17.28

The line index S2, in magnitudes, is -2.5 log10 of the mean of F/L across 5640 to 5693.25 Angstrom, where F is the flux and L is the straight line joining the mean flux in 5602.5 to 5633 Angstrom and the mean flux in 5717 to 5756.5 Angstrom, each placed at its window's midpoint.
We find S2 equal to 0.02 mag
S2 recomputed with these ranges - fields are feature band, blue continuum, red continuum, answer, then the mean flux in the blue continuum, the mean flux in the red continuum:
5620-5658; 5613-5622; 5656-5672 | -0.04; 17.8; 17.4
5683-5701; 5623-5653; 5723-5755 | 0.03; 18.5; 19.3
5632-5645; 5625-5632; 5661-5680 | -0.02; 18.5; 17.9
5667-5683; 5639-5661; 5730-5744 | -0.01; 17.9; 19.2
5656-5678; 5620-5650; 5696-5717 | 0.02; 18.3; 17.4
